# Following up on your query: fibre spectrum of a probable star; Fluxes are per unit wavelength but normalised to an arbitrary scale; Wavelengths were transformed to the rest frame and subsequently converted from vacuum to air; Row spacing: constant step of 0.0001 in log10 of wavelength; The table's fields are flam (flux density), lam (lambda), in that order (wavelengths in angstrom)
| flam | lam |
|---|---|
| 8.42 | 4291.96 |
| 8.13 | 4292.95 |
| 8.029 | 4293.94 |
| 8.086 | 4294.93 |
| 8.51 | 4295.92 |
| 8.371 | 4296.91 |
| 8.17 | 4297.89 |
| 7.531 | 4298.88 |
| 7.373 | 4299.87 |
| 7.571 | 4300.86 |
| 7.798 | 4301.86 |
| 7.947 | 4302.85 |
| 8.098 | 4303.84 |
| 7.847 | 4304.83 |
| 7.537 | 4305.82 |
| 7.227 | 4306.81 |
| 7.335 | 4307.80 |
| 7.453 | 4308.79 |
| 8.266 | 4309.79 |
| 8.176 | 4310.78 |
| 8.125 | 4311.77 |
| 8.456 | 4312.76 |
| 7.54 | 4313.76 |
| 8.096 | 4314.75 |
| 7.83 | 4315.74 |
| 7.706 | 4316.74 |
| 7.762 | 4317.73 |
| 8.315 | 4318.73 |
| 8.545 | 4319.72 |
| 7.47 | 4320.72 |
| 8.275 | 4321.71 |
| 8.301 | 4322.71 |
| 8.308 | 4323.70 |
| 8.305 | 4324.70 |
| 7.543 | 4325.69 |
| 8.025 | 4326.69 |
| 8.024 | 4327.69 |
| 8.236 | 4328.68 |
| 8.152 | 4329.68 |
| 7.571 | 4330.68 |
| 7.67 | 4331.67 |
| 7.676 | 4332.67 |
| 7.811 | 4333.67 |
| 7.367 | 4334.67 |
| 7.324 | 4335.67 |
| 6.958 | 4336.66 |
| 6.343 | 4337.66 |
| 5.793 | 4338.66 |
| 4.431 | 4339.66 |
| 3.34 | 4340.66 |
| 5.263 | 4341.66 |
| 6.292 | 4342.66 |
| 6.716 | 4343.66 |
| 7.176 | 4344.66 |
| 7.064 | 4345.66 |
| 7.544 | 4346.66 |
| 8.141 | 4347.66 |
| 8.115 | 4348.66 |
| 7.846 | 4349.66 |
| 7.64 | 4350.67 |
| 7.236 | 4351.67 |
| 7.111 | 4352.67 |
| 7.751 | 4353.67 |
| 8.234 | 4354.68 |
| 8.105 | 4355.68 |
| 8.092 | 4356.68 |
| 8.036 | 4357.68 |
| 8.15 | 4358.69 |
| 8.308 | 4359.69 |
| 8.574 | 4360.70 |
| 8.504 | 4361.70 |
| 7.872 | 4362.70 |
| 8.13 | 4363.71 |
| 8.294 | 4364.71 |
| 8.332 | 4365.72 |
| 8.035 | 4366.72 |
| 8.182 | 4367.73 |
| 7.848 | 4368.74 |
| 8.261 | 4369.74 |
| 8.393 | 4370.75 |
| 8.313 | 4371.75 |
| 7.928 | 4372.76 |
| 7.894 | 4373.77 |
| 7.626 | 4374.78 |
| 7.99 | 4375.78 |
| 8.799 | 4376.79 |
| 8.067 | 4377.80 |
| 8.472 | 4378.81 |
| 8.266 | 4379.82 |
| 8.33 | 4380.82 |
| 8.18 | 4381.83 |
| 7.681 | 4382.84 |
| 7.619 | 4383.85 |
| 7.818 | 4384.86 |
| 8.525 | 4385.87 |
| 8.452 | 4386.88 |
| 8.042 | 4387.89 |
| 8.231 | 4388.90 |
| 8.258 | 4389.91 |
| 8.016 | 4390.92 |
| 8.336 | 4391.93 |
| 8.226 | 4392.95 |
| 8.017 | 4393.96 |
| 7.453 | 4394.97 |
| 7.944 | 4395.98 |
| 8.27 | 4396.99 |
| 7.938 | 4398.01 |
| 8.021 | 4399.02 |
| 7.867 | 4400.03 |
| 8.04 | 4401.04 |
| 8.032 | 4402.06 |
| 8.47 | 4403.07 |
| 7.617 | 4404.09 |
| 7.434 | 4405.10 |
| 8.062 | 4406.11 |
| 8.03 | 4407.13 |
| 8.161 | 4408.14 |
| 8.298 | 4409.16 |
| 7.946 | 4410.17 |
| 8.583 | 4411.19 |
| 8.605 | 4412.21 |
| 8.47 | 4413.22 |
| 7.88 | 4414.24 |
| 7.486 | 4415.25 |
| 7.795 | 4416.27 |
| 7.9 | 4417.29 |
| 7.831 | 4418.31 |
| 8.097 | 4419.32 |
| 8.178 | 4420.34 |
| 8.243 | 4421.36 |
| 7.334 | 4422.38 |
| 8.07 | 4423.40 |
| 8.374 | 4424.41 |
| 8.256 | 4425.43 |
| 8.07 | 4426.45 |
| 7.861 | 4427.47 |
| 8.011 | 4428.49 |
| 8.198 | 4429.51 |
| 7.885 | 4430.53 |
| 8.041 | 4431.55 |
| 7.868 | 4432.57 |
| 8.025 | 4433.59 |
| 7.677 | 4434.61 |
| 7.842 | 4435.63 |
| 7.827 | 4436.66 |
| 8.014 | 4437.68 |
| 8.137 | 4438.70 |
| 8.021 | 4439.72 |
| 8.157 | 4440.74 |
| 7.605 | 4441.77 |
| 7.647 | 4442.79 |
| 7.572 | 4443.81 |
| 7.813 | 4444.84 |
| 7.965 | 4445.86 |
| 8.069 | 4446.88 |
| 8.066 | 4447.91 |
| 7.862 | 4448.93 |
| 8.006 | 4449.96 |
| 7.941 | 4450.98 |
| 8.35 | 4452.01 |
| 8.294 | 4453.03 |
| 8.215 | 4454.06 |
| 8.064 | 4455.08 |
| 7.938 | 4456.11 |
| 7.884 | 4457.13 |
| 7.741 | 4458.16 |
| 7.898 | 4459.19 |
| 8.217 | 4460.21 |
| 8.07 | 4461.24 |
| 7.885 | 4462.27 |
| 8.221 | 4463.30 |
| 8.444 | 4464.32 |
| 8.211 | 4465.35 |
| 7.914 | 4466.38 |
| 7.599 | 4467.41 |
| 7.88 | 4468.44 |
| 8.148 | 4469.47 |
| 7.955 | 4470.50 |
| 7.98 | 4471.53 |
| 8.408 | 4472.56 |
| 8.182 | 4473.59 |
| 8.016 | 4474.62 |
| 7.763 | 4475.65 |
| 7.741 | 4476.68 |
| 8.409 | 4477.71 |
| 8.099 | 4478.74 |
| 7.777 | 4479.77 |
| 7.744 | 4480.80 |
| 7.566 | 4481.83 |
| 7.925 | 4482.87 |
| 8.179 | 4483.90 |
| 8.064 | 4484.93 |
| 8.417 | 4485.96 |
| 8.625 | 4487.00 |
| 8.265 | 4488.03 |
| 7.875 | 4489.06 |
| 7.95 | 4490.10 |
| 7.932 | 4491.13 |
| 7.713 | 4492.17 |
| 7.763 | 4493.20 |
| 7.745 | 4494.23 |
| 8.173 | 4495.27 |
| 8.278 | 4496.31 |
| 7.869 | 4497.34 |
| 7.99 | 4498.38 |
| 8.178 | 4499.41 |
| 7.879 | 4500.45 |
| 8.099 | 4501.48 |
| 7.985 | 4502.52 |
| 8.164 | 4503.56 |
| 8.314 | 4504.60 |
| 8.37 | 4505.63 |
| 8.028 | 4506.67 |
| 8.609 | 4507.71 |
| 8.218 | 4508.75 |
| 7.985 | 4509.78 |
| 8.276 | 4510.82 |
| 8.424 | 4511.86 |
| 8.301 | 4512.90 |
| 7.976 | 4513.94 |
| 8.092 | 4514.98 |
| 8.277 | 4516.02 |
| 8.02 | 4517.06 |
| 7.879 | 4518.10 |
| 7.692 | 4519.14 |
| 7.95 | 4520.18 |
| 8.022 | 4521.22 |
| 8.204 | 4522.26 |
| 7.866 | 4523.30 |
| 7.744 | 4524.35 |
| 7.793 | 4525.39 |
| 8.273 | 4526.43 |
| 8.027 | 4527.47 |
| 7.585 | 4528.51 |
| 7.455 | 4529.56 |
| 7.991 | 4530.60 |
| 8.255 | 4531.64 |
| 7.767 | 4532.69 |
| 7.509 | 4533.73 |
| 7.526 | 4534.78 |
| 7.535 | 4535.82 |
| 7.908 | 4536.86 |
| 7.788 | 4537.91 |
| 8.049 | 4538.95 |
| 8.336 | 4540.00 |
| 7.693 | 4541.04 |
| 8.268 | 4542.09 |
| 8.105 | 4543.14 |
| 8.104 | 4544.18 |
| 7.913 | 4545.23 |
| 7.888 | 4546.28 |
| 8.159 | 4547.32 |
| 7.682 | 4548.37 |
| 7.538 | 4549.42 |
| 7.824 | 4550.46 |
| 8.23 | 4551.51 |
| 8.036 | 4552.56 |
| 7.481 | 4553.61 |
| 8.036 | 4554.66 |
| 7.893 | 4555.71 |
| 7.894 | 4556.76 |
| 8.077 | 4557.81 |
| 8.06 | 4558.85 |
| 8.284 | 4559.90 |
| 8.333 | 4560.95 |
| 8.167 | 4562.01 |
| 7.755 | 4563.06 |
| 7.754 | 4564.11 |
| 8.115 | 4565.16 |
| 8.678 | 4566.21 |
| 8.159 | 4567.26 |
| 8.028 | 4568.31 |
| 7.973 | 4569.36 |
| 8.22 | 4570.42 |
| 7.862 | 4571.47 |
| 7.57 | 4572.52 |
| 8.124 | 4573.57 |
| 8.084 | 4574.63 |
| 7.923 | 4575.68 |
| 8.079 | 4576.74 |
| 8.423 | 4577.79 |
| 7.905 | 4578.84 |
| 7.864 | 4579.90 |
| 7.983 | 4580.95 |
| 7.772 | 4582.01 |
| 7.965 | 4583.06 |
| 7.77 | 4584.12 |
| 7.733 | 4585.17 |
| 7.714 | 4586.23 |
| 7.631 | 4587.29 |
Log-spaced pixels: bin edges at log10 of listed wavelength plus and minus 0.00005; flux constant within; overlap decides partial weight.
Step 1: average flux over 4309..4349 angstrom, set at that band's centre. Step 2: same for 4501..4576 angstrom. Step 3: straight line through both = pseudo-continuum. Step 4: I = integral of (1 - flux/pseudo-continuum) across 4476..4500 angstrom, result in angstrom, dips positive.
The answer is -0.4 angstrom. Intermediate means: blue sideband 7.45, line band 8.01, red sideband 8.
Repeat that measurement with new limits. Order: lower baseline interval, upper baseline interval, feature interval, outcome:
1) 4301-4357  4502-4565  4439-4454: -0.34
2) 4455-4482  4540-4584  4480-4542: -0.04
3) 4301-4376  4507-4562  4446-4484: -0.69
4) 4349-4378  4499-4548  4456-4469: 0.05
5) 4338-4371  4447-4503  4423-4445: -0.34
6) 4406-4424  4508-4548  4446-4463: -0.01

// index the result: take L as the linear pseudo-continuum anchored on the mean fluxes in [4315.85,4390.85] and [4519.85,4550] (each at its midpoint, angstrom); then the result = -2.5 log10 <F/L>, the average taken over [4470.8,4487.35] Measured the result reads -0.03 mag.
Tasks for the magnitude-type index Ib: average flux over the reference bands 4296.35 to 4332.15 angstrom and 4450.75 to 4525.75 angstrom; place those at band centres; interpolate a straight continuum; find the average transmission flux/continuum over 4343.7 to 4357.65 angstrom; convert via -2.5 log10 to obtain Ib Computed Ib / 0.037 mag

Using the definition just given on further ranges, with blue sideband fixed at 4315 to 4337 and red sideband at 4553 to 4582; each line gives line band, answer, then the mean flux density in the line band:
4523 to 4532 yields 0.02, 7.88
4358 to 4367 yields -0.05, 8.25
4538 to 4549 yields 0.00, 8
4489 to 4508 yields -0.01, 8.04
